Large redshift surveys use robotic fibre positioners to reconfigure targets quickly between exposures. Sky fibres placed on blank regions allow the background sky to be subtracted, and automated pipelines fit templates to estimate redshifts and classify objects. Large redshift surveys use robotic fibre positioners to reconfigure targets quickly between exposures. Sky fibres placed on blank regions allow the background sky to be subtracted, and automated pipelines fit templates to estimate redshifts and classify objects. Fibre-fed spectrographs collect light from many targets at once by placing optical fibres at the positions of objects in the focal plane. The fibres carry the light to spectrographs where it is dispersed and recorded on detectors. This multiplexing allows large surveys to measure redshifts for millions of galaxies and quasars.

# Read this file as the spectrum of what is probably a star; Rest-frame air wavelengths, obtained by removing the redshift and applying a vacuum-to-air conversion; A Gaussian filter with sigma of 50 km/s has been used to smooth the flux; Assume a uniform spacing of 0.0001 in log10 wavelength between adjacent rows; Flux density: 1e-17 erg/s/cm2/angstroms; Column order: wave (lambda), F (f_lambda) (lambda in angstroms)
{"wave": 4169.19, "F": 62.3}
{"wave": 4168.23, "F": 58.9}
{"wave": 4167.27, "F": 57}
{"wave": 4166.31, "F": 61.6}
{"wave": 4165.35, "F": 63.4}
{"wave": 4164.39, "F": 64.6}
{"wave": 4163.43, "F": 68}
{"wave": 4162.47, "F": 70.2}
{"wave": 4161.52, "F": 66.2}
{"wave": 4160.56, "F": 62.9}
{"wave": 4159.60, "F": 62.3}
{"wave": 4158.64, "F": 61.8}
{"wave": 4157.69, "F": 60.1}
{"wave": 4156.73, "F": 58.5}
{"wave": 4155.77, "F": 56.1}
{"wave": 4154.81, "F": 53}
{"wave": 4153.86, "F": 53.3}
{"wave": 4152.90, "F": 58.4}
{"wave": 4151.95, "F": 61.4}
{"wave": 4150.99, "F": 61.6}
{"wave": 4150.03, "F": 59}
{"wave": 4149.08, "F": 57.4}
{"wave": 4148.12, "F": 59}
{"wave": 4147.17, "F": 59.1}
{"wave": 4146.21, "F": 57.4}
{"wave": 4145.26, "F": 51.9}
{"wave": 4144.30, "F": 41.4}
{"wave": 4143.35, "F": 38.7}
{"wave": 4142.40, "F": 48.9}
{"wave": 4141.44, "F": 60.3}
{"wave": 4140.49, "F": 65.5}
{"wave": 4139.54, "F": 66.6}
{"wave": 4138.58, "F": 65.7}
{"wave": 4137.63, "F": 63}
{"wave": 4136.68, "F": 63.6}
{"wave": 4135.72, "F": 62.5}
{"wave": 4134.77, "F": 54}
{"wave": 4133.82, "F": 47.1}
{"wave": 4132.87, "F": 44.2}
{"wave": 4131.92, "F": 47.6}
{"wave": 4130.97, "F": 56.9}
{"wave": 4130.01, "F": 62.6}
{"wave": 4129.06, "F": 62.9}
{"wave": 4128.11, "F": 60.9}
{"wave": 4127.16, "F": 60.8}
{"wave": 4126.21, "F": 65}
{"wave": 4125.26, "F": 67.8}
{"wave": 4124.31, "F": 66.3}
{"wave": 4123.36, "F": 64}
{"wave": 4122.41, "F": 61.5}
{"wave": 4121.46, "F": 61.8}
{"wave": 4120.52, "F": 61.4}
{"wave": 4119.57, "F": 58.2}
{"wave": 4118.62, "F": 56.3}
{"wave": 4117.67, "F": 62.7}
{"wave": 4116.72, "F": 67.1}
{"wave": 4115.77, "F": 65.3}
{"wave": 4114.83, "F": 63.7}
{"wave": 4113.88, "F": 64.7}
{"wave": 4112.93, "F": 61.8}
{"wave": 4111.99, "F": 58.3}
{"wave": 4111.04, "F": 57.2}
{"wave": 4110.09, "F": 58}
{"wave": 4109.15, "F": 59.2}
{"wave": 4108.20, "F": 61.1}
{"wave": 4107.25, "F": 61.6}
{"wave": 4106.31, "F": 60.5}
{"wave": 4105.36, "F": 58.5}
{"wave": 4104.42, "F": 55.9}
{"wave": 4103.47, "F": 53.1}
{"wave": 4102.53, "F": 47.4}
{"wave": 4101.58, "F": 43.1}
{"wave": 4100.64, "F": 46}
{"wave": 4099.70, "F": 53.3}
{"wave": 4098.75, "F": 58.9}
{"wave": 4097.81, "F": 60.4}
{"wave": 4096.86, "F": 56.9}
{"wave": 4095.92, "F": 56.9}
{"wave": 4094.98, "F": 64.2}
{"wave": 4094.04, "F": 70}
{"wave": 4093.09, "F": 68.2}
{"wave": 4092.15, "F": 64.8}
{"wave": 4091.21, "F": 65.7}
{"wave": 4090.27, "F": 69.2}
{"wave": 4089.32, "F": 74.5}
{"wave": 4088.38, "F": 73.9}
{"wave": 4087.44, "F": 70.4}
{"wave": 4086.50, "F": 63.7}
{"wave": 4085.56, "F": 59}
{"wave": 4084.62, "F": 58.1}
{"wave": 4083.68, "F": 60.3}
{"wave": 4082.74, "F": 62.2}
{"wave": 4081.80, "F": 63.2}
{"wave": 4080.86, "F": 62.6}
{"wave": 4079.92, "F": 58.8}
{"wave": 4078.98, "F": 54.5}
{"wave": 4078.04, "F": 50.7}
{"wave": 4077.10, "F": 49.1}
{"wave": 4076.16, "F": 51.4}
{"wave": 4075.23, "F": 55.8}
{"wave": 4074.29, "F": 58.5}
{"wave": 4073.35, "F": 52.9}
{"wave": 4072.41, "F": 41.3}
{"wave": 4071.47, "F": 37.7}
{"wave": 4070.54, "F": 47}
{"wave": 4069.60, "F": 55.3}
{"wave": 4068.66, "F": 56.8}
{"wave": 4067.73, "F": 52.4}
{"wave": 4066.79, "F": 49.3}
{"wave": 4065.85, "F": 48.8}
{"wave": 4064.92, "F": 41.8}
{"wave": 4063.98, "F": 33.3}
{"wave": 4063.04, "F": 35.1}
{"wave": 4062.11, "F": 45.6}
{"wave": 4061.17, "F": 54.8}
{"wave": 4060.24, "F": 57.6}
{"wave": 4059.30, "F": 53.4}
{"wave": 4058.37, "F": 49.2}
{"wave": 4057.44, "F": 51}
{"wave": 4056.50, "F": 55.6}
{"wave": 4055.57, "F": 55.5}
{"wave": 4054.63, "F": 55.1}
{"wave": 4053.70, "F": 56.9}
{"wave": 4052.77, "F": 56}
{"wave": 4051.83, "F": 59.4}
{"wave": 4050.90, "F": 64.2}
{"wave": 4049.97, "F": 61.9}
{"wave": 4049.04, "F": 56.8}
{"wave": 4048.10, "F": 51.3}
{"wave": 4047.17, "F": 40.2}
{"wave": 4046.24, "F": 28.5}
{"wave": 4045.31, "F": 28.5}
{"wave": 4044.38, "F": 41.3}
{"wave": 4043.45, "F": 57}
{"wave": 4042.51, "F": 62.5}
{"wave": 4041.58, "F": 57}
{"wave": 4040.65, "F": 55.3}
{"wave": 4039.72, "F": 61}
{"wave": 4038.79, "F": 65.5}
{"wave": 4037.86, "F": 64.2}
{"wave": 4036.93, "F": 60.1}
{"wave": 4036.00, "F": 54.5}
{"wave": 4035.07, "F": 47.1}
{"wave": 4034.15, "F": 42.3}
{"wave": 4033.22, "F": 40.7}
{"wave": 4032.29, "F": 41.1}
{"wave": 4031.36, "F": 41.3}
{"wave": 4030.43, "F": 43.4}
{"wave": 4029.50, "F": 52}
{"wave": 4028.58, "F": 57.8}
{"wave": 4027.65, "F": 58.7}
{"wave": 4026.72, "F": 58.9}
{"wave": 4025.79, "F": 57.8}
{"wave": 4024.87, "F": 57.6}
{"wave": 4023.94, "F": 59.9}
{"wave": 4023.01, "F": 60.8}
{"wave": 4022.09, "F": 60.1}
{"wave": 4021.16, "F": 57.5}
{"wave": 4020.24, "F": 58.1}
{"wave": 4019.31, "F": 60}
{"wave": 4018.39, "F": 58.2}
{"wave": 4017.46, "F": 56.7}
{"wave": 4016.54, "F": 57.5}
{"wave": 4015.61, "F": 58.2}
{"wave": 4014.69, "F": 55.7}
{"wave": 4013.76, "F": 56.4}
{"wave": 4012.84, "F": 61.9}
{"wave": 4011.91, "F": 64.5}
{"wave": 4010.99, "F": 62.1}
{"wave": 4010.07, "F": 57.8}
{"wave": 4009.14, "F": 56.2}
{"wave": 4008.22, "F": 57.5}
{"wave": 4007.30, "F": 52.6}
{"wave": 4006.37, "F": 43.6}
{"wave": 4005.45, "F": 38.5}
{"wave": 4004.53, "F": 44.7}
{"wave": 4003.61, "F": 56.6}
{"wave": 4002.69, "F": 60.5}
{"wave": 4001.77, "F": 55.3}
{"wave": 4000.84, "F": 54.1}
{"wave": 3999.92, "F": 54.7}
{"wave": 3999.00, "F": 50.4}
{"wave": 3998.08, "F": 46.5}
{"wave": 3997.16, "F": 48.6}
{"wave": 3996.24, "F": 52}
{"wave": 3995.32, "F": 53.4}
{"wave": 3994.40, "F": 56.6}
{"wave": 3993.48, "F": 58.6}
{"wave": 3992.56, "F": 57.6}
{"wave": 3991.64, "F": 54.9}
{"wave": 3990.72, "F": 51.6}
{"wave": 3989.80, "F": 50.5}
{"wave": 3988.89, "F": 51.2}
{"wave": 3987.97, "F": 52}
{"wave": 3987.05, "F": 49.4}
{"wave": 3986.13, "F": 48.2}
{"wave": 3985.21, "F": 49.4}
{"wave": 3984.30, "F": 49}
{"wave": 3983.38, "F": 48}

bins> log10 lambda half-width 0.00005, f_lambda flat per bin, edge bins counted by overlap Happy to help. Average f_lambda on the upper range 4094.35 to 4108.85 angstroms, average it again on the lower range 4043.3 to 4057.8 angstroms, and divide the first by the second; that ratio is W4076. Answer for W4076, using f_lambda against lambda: 1.10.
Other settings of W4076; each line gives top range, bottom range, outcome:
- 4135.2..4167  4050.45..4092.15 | 1.08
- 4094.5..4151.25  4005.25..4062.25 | 1.08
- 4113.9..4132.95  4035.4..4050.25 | 1.16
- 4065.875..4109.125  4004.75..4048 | 1.07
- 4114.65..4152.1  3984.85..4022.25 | 1.08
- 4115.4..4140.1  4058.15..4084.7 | 1.17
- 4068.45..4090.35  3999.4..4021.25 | 1.03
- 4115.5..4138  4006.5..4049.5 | 1.11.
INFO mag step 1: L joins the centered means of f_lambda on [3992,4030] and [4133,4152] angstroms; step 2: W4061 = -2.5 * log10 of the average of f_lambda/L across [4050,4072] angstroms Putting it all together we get 0.10 mag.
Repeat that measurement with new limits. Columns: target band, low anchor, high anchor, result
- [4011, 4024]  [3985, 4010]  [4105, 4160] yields -0.11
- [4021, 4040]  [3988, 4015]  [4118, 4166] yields 0.01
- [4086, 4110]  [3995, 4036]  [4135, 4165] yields -0.06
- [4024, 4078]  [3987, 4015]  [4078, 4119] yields 0.12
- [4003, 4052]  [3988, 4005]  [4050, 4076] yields -0.03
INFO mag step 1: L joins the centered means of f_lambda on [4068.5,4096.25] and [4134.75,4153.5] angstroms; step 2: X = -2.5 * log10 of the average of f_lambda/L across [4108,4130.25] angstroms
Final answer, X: -0.07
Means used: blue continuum 59.3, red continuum 57.8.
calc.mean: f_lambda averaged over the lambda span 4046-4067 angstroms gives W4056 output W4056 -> 50.7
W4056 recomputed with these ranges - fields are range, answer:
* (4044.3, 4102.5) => 54.6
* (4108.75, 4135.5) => 59.9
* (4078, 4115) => 60.3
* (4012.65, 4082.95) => 53.1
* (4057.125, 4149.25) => 57.2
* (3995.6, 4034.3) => 54.1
